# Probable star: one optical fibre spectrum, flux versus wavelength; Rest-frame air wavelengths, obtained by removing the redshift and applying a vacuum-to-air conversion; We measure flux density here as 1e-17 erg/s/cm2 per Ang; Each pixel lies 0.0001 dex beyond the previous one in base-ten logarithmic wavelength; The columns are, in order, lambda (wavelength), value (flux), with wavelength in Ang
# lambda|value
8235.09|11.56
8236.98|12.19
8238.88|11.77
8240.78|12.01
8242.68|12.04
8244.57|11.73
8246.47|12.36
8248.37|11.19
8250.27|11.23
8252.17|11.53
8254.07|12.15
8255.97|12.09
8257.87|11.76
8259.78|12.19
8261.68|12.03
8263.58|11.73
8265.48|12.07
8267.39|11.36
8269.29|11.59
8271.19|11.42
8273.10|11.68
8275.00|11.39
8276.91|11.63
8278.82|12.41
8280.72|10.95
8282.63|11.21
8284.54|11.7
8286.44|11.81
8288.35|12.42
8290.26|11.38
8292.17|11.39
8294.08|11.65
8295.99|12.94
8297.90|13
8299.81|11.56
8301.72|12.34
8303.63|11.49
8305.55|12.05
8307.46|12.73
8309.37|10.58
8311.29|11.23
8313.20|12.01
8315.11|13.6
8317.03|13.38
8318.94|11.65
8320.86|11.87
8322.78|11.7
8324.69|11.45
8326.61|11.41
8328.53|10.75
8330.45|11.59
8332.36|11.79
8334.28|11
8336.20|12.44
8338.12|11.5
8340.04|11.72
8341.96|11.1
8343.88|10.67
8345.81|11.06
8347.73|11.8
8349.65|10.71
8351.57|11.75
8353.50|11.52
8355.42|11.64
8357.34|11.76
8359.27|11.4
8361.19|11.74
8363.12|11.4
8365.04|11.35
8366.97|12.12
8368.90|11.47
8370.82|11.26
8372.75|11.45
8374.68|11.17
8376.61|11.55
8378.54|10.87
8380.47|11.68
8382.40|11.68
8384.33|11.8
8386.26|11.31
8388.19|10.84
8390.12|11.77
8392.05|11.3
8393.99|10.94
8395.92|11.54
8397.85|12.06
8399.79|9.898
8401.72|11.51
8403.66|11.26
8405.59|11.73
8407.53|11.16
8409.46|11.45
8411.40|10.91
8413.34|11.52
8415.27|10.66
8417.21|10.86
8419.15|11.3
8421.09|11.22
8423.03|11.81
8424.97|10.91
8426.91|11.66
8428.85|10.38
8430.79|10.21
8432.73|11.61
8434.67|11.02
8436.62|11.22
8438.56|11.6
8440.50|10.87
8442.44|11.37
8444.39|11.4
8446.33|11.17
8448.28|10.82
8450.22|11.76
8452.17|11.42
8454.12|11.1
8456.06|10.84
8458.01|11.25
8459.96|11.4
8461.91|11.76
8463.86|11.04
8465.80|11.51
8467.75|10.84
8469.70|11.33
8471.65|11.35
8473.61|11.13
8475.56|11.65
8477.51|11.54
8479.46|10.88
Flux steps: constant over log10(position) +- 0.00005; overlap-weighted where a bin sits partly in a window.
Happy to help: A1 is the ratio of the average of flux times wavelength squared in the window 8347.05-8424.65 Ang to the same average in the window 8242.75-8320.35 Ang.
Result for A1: 0.98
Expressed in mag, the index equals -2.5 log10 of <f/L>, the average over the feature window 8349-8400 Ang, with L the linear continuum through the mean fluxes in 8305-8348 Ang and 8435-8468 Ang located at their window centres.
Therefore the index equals 0.01 mag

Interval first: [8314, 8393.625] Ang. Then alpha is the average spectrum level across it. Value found 11.6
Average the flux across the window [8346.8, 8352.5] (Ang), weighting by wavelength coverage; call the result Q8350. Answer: 11.4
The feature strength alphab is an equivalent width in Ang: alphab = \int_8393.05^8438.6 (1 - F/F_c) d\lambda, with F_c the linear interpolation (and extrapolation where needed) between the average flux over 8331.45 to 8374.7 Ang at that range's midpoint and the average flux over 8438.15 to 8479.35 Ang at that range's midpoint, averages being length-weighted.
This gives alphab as 0.7 Ang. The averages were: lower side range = 11.5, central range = 11.2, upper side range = 11.3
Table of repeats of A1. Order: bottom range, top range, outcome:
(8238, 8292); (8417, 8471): 1.00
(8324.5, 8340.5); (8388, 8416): 0.99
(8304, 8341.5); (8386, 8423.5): 0.97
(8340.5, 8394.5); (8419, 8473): 1.00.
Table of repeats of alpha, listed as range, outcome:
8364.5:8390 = 11.4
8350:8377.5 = 11.5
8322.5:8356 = 11.4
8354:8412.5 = 11.4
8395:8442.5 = 11.2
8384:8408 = 11.3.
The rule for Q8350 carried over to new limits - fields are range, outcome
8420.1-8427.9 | 11.4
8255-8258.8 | 11.9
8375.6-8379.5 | 11.2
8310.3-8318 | 12.5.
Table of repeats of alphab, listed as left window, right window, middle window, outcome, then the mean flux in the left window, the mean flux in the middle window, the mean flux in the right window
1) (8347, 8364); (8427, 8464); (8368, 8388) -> 0.1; 11.5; 11.4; 11.2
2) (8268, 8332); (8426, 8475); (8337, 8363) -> 0.4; 11.8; 11.4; 11.2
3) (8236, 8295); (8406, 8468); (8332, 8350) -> 0.2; 11.7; 11.4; 11.2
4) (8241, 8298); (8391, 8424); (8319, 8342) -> 0.0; 11.8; 11.5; 11.2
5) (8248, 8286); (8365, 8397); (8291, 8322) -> -1.3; 11.7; 12.1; 11.4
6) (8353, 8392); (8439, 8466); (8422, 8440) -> 0.3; 11.5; 11.2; 11.3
